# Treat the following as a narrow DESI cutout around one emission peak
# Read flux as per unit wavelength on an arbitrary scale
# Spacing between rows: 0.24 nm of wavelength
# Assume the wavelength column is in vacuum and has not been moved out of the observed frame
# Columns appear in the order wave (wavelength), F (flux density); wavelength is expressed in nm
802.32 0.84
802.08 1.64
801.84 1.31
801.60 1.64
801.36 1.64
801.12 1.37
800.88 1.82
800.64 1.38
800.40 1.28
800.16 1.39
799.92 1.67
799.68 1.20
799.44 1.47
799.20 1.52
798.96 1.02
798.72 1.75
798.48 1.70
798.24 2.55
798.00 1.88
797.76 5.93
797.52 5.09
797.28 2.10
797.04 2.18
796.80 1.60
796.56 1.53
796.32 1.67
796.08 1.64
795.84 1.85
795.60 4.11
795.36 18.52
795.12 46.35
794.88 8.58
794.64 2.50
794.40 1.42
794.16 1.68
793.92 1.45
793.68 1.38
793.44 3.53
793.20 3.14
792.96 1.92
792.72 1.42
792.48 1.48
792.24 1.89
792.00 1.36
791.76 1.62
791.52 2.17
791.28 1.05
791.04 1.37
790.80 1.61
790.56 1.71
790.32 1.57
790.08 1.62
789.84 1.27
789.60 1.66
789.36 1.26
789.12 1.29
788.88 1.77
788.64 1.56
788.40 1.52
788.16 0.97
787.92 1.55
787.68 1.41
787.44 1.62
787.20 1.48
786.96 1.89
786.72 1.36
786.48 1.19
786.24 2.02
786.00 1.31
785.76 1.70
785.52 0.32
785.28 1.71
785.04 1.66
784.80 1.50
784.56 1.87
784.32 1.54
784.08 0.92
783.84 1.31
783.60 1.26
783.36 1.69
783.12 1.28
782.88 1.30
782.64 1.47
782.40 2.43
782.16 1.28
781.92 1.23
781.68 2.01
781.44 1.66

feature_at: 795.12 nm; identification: Halpha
